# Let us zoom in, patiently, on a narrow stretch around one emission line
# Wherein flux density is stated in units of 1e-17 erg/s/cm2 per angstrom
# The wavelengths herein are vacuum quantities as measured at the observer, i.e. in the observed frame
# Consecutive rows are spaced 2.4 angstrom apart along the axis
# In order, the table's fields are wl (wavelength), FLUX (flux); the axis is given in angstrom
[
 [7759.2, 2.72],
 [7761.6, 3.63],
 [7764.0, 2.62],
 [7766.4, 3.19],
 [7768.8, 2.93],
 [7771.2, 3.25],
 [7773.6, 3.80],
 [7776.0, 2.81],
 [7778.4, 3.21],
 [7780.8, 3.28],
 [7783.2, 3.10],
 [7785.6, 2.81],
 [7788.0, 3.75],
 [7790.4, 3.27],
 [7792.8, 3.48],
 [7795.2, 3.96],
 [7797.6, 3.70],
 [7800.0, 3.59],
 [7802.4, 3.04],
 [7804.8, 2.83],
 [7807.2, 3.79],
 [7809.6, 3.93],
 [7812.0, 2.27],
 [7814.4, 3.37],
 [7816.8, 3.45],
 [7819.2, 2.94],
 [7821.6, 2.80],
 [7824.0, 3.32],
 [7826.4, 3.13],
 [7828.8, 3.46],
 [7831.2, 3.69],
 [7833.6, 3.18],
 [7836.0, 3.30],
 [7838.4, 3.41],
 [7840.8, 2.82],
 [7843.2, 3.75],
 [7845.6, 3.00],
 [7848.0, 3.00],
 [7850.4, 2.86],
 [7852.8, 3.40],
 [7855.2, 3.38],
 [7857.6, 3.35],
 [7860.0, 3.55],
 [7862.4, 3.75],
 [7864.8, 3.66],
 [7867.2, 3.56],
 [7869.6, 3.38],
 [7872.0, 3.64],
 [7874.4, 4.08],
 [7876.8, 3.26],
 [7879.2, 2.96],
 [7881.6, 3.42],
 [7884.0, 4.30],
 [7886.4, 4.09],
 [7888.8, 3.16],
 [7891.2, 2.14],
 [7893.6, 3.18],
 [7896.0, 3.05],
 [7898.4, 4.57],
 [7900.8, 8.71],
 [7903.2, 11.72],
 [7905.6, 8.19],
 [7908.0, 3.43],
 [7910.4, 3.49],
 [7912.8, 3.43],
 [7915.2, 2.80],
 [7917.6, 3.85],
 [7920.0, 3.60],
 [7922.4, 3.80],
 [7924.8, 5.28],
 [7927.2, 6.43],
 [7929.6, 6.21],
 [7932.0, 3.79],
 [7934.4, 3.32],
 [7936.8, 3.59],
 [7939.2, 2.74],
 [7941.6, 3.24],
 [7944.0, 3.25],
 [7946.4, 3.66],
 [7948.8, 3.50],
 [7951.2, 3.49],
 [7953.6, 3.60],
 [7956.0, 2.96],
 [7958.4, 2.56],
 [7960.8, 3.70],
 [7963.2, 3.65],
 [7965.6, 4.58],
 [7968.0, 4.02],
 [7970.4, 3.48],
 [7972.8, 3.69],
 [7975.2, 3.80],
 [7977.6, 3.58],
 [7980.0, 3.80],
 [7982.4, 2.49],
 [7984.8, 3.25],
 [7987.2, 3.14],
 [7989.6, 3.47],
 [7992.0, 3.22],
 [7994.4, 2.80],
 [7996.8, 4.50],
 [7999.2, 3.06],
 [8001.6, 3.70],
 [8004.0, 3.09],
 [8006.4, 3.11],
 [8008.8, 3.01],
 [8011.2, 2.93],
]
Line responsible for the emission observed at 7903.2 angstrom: H-alpha 6563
